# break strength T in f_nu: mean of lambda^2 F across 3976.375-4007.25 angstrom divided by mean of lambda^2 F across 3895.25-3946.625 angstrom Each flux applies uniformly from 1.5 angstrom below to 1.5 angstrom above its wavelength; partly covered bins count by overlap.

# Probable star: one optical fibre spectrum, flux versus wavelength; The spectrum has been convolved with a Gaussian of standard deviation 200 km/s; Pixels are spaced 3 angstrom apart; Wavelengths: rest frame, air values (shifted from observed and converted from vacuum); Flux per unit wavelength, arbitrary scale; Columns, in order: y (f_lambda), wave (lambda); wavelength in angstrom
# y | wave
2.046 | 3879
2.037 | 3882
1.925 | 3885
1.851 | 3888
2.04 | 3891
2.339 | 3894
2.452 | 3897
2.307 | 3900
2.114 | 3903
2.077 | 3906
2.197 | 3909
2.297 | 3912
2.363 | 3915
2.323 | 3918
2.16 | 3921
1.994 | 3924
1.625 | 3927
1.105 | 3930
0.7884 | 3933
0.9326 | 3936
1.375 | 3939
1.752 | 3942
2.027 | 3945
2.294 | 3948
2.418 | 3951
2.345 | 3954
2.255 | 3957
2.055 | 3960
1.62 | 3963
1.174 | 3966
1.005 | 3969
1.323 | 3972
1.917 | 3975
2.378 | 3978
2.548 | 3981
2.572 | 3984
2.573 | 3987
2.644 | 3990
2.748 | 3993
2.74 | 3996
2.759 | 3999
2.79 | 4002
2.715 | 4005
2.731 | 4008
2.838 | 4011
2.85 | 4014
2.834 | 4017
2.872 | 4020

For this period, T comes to 1.46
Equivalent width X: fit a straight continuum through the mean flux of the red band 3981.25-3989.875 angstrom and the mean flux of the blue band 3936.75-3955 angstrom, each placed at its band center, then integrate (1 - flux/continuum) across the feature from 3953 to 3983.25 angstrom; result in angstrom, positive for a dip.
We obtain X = 5.8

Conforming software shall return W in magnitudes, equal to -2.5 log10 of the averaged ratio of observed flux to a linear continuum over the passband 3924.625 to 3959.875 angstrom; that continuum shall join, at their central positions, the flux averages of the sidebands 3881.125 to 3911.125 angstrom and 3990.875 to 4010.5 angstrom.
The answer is 0.36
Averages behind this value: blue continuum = 2.14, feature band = 1.74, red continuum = 2.75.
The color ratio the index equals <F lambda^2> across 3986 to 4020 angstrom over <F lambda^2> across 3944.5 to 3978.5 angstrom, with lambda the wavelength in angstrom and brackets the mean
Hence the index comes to 1.5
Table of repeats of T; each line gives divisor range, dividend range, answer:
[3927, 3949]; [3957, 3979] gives 1.16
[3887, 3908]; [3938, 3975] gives 0.86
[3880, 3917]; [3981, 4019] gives 1.32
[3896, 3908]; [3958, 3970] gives 0.70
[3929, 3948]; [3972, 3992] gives 1.71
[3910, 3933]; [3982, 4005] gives 1.46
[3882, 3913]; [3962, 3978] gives 0.72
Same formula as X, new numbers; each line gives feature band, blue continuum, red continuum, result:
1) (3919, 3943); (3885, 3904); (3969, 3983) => 6.9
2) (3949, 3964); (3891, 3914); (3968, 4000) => 0.8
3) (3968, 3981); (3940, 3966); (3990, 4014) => 3.2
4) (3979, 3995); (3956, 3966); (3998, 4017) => -1.7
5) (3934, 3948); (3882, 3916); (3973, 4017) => 4.7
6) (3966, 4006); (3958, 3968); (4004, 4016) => -1.7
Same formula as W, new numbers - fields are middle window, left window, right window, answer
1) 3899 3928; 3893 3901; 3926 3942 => -0.18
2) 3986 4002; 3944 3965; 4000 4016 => -0.04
